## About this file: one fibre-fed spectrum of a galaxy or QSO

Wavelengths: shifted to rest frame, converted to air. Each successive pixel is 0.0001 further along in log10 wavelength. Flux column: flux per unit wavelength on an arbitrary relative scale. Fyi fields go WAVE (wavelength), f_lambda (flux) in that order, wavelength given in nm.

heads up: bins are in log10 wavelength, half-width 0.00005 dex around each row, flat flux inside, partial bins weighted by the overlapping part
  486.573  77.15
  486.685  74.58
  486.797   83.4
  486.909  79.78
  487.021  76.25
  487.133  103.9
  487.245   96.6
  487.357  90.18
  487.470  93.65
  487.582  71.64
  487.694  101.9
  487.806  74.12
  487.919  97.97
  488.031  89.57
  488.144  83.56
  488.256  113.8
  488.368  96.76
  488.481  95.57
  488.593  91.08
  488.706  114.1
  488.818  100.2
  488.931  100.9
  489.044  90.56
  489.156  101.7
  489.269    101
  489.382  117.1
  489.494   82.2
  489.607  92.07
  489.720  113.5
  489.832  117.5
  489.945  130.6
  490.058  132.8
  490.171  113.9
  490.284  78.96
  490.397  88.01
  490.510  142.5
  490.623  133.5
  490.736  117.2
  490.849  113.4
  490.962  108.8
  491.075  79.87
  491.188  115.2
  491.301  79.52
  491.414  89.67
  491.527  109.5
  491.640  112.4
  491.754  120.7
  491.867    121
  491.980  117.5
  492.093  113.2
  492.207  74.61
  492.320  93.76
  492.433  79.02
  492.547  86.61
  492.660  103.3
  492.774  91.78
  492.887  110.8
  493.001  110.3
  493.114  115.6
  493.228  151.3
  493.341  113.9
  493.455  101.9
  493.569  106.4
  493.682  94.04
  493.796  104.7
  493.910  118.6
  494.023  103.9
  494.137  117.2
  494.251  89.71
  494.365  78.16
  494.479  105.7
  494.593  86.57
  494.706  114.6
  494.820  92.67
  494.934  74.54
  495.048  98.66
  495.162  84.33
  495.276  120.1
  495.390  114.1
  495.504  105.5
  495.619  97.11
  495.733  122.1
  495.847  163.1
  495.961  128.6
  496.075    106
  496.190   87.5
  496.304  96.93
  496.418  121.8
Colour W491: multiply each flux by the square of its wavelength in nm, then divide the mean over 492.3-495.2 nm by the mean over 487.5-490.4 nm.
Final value 1.0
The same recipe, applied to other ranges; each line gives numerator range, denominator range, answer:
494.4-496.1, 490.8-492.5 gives 1.07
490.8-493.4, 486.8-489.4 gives 1.13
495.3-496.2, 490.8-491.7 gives 1.18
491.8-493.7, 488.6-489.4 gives 1.05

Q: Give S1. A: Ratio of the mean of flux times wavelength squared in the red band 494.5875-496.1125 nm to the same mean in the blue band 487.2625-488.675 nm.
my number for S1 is 1.21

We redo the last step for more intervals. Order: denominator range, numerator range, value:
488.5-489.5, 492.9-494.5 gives 1.09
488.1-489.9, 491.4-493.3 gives 1.07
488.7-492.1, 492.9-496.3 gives 1.01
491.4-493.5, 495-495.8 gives 1.01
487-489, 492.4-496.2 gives 1.15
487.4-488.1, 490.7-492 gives 1.23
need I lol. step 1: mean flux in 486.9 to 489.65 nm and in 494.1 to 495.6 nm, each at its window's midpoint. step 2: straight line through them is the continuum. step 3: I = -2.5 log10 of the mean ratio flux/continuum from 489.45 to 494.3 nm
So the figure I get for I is -0.11 mag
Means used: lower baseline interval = 94.5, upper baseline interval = 98.3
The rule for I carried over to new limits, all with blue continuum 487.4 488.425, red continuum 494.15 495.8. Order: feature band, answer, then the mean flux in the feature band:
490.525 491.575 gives -0.13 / 107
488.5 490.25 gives -0.14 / 106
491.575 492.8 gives -0.06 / 102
